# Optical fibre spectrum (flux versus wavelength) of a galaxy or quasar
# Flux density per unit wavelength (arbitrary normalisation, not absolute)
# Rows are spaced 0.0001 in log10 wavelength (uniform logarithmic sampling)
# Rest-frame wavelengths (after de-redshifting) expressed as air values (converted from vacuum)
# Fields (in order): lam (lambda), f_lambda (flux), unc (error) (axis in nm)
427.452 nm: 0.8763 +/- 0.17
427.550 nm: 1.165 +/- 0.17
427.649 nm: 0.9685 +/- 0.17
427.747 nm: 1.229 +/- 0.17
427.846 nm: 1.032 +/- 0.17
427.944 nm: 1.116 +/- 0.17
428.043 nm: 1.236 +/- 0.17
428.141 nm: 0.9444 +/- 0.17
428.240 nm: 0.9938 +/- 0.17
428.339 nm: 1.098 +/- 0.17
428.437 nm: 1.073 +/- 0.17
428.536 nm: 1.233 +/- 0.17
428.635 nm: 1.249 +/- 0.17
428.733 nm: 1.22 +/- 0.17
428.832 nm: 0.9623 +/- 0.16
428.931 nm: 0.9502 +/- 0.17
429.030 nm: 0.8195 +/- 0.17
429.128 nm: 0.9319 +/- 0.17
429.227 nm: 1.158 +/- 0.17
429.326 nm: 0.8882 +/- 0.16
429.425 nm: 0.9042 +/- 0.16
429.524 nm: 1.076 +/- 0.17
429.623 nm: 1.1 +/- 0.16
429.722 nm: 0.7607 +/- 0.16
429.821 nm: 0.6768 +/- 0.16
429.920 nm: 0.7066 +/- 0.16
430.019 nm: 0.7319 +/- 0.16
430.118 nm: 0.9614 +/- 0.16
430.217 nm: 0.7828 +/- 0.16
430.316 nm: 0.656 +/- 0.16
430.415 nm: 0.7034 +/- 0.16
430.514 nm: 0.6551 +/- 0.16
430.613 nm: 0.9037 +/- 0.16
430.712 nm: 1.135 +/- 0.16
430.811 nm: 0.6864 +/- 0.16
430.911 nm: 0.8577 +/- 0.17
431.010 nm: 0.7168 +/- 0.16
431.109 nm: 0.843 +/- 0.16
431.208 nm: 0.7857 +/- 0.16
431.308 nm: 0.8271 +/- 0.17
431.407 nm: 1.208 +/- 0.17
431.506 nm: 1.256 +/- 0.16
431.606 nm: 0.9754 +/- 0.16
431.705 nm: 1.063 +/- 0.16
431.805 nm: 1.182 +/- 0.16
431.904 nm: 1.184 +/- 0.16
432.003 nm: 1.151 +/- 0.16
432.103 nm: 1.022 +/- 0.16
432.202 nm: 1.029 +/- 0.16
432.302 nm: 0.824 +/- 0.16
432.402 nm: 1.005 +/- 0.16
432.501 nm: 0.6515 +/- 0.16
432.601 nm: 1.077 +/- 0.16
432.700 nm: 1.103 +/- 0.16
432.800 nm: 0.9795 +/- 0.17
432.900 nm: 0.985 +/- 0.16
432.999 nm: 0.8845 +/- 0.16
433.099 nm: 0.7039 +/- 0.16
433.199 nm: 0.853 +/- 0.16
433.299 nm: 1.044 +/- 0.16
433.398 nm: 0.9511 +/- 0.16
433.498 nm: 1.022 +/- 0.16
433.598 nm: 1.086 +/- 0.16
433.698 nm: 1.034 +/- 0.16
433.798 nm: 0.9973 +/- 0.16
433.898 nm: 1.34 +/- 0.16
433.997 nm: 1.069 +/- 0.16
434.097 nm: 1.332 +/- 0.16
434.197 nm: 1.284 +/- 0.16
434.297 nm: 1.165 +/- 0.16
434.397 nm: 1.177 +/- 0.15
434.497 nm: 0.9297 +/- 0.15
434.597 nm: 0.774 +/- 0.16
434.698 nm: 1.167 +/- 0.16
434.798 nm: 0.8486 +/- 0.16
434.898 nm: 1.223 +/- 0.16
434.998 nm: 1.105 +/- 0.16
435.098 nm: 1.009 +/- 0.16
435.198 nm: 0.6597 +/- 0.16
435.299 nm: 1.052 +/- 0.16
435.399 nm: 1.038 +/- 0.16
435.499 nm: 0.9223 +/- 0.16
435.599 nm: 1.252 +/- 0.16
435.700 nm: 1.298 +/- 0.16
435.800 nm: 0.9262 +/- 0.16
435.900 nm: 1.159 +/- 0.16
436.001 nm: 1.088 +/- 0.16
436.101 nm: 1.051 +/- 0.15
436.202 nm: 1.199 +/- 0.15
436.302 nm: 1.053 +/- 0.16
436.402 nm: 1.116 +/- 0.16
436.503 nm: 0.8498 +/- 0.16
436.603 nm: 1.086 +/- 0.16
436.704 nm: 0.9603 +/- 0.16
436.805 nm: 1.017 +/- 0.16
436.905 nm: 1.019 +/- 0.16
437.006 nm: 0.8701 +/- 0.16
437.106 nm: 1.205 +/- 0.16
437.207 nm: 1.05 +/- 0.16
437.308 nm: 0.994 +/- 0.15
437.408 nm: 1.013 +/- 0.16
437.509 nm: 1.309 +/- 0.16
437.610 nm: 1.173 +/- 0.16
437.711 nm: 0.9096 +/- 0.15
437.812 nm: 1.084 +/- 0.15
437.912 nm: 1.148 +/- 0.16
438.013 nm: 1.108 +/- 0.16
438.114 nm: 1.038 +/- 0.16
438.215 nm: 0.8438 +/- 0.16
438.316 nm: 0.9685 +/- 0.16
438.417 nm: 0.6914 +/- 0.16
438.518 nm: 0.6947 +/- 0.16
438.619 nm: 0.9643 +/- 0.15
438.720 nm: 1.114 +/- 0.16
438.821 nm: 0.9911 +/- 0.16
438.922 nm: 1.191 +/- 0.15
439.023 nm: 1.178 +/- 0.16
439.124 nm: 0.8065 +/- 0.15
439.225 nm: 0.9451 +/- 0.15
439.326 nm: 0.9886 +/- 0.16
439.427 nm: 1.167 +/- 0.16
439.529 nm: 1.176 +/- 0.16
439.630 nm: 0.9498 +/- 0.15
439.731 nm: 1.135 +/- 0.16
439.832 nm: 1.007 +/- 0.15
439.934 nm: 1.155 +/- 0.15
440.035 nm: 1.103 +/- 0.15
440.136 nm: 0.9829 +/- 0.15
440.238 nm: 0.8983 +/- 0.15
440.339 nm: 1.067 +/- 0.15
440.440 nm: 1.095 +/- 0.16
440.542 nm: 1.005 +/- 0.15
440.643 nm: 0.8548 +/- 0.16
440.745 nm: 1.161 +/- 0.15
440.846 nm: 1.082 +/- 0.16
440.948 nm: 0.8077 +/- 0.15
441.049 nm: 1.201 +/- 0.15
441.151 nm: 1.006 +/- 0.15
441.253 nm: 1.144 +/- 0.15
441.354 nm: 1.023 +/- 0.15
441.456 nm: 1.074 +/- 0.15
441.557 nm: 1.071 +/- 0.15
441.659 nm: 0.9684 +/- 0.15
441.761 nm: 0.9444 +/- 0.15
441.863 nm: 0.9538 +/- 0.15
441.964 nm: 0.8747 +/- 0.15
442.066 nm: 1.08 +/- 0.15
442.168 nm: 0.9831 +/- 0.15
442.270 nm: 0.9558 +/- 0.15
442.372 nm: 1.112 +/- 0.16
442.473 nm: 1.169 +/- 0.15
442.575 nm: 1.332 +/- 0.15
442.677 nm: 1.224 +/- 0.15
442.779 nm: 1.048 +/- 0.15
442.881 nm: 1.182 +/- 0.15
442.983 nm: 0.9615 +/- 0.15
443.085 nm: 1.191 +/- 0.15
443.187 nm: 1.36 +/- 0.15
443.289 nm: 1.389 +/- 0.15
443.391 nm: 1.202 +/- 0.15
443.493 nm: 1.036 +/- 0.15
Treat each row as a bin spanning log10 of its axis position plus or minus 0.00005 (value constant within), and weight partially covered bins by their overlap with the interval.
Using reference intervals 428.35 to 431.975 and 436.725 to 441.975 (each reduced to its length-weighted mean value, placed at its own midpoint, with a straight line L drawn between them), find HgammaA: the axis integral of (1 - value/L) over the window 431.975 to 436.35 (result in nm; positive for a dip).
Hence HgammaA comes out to -0.25 nm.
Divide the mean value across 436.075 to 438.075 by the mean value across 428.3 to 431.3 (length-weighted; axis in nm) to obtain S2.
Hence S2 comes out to 1.2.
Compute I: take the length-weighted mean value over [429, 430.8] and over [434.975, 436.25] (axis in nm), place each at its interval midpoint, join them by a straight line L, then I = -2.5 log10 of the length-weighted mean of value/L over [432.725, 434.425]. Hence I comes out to -0.068 mag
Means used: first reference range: 0.861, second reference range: 1.06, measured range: 1.05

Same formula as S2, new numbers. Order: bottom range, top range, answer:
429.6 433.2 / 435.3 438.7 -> 1.14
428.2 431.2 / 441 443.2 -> 1.18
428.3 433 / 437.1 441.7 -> 1.08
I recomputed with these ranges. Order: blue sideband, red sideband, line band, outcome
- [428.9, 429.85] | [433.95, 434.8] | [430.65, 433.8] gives 0.057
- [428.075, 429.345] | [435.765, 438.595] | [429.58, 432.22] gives 0.147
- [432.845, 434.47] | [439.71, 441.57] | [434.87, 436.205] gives -0.010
